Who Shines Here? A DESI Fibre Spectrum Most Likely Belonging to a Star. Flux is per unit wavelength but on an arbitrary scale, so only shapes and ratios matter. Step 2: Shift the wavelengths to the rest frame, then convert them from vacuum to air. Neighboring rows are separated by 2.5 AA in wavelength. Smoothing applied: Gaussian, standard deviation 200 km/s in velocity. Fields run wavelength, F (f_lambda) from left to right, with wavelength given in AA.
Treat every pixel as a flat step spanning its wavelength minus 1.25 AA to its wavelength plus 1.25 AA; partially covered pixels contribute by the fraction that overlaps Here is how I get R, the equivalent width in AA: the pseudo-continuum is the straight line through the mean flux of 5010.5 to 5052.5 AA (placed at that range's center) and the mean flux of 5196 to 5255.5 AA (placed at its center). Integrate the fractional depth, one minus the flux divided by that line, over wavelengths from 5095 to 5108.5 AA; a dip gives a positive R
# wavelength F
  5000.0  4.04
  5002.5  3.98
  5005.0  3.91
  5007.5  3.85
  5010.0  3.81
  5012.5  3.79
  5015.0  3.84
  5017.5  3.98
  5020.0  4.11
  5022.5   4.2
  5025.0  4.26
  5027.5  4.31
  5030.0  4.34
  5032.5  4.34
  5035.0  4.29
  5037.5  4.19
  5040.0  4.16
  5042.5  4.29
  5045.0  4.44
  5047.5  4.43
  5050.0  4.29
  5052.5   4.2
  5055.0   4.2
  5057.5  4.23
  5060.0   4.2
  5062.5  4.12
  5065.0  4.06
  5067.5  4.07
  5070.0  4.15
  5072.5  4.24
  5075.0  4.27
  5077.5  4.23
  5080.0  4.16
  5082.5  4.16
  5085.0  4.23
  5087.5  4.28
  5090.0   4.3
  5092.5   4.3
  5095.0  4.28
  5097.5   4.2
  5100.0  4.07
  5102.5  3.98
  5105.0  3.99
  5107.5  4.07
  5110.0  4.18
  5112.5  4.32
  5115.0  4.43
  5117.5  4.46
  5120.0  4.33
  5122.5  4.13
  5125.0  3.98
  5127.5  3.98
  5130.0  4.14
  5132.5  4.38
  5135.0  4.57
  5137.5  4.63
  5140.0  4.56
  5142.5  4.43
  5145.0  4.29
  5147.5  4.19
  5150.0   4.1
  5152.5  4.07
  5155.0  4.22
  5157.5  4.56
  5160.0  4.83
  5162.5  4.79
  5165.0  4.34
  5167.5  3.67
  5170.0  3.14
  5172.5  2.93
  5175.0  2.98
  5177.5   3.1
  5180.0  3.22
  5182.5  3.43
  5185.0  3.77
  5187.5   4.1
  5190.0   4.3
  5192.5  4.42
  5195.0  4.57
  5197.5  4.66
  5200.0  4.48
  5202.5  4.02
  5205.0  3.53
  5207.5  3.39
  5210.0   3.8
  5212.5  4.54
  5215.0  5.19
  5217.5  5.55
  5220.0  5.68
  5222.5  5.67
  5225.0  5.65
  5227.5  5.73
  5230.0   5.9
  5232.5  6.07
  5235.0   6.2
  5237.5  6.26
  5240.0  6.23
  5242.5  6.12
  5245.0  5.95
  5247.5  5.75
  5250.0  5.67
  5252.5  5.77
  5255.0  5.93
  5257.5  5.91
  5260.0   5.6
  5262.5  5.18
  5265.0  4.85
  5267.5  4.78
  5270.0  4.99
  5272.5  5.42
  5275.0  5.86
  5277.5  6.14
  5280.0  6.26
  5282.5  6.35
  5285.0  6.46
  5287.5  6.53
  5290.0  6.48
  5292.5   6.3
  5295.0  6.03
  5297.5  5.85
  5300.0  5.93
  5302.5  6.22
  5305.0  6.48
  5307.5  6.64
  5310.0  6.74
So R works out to 1.5 AA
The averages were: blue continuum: 4.2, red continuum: 5.31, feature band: 4.08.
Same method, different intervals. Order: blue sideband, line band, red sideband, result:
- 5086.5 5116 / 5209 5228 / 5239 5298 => 0.48 AA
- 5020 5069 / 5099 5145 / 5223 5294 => 5.44 AA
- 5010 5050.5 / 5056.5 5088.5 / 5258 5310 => 2.12 AA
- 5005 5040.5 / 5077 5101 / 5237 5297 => 1.85 AA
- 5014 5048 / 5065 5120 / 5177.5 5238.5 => 2.35 AA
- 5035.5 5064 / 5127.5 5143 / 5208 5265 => 1.45 AA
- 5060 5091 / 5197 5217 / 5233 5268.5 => 4.19 AA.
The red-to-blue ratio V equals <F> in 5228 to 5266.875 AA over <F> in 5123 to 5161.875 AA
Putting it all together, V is 1.34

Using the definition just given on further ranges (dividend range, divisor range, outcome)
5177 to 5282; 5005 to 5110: 1.23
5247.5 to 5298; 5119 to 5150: 1.35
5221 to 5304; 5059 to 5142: 1.39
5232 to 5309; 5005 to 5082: 1.43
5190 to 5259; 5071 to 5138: 1.25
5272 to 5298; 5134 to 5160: 1.41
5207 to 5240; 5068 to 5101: 1.29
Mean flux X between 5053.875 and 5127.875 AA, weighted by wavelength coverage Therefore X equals 4.19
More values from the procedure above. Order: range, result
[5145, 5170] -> 4.25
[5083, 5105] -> 4.19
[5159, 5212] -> 3.88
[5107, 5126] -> 4.25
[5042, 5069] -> 4.23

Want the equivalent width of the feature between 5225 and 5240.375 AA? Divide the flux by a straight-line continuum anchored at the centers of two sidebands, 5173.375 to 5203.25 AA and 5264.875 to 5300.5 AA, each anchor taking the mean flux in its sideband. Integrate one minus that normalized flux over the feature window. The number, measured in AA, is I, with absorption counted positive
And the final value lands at -3.7 AA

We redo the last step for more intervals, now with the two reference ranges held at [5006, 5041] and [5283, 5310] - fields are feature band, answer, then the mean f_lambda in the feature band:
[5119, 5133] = 2.25 AA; 4.14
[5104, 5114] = 1.35 AA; 4.15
